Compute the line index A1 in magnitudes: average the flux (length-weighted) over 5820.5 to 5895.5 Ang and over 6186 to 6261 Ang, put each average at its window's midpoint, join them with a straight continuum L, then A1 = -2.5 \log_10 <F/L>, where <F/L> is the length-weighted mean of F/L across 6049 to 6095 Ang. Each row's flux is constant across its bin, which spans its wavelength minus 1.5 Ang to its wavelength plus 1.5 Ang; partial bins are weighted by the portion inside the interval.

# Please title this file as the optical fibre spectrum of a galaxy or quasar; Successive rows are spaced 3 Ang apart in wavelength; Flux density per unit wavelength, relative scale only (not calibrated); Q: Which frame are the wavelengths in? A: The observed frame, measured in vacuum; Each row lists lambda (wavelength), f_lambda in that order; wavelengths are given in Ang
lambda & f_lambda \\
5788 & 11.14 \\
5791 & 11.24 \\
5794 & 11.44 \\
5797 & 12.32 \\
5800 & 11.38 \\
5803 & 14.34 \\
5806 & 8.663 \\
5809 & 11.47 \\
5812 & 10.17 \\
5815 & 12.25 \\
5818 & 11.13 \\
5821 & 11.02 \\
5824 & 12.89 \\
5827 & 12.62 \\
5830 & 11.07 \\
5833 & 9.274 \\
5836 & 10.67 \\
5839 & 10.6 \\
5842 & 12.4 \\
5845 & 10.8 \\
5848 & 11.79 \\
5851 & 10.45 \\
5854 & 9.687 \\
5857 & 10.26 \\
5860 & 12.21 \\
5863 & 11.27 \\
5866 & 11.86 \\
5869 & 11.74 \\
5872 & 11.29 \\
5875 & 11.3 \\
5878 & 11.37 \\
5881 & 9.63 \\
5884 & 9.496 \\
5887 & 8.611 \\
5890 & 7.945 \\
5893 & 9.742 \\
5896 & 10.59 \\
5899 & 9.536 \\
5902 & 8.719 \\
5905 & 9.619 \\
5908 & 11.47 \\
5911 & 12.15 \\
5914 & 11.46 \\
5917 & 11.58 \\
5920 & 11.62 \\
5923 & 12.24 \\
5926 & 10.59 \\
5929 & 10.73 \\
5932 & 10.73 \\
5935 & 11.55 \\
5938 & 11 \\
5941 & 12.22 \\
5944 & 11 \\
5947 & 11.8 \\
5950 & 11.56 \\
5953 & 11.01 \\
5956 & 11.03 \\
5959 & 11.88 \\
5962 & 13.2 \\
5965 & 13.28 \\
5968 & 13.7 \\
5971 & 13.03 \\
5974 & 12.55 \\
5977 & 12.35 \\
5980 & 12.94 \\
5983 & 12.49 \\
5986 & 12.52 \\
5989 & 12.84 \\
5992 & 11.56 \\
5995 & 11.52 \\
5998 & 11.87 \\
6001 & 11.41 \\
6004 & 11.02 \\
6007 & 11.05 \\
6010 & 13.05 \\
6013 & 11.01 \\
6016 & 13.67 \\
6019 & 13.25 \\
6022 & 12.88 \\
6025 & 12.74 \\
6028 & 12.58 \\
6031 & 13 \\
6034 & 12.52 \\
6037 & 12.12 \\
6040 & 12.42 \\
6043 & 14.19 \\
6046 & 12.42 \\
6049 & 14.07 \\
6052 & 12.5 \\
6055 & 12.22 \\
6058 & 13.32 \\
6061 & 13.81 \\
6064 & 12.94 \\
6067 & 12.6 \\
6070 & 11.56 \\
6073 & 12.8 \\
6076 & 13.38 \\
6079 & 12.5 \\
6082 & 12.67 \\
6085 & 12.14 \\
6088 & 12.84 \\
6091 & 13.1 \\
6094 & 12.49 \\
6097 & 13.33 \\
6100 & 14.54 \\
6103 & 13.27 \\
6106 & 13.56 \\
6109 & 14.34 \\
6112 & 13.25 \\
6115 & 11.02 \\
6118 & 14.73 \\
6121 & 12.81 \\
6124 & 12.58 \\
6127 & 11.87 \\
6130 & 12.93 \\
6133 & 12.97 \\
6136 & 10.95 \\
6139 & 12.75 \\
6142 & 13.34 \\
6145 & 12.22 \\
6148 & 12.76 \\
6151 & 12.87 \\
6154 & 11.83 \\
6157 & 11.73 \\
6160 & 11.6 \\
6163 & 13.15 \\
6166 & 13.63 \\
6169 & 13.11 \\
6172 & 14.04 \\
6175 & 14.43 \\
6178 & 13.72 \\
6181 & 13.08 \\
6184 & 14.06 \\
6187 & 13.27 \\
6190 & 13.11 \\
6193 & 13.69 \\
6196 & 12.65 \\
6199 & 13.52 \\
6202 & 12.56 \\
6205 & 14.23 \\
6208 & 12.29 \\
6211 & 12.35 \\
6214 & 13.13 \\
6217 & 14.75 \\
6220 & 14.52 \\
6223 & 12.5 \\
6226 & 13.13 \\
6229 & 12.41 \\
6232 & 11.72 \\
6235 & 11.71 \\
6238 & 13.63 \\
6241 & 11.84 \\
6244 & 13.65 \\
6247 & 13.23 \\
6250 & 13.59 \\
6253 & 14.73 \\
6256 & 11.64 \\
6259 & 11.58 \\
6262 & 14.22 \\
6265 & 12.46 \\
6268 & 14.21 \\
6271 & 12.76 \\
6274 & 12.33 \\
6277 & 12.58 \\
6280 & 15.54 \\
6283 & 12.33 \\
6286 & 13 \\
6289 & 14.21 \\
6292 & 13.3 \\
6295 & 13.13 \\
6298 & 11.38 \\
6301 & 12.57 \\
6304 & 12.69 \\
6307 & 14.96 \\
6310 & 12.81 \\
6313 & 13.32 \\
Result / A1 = -0.059 mag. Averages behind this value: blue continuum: 10.8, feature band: 12.8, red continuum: 13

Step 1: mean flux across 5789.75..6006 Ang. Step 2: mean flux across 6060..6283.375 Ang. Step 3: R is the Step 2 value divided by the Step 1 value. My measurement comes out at 1.1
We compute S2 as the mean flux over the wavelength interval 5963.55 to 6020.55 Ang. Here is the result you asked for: 12.4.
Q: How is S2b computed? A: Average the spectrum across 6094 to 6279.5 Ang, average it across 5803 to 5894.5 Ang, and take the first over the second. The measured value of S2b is 1.20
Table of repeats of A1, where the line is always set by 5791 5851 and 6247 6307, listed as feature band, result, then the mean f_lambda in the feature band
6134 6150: 0.01 mag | 12.4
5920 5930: 0.05 mag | 11.3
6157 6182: -0.05 mag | 13.3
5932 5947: 0.04 mag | 11.4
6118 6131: -0.02 mag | 12.8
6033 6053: -0.06 mag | 12.9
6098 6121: -0.08 mag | 13.5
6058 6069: -0.07 mag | 13.1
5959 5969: -0.11 mag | 13.2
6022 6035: -0.05 mag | 12.7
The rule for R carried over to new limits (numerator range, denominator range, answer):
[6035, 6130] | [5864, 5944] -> 1.21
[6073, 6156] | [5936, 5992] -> 1.05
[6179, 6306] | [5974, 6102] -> 1.04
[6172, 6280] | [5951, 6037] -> 1.07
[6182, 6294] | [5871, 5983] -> 1.17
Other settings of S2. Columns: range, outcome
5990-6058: 12.4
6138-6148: 12.8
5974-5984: 12.6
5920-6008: 11.9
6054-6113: 13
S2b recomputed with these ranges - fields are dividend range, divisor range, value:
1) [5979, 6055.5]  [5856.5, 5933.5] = 1.17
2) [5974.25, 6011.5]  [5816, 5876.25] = 1.08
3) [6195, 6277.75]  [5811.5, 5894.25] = 1.20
